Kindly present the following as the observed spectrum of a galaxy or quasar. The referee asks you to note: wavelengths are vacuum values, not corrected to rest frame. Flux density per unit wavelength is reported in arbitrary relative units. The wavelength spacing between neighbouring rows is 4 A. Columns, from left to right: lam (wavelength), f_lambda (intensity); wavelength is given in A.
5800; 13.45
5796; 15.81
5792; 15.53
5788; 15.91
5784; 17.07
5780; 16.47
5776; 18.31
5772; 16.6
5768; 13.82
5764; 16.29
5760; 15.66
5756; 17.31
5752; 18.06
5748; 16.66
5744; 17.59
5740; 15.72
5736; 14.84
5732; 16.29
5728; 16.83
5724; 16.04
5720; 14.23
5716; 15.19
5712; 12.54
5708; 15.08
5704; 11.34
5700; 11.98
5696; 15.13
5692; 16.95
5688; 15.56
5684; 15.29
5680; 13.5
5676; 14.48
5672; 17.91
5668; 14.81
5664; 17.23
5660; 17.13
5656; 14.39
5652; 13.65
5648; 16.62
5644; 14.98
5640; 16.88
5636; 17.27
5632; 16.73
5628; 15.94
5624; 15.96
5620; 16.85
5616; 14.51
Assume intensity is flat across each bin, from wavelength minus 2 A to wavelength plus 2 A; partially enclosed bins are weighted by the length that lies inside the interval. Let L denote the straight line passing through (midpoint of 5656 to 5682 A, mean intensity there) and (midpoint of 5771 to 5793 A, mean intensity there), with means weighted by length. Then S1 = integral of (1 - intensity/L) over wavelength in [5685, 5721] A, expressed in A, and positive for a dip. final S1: 4.0 A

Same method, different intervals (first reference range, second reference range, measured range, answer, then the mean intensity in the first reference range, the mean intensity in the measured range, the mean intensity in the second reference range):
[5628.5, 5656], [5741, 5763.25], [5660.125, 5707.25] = 3.7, 15.9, 15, 17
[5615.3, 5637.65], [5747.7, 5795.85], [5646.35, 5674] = 0.6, 16.3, 16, 16.4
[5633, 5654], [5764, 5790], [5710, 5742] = 1.9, 15.9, 15.2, 16.4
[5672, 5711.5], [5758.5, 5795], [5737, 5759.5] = -1.8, 14.5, 16.9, 16.2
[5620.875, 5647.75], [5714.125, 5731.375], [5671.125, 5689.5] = 0.9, 16.3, 15.2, 15.6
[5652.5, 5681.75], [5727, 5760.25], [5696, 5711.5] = 2.9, 15.6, 13.1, 16.6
